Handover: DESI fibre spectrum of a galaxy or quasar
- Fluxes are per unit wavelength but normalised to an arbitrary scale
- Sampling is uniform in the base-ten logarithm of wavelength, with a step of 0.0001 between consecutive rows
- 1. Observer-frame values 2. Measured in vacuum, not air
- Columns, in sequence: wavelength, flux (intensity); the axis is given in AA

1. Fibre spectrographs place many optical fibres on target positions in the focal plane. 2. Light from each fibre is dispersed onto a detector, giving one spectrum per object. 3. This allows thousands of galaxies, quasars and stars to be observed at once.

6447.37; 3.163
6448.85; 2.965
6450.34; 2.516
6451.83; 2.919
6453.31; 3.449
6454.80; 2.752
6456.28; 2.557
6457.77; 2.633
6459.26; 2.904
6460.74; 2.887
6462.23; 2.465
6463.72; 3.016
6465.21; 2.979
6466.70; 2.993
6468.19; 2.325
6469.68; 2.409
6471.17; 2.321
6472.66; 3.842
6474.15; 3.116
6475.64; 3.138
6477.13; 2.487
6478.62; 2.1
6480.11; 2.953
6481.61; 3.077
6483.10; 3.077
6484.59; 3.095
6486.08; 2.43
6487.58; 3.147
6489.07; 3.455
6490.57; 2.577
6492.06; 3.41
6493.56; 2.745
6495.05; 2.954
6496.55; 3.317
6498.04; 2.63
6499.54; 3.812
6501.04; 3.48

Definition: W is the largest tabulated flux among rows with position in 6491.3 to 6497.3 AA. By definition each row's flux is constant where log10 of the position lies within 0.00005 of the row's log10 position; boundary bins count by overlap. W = 3.41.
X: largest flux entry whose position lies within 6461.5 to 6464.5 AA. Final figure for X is 3.016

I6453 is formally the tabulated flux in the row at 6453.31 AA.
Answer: 3.449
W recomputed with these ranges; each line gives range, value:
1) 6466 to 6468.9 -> 2.993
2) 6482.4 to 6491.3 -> 3.455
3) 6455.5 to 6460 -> 2.904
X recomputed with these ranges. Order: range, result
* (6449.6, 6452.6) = 2.919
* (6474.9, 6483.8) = 3.138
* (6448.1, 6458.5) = 3.449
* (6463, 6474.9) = 3.842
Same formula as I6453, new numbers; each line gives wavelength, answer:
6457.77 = 2.633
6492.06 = 3.41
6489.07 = 3.455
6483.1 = 3.077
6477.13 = 2.487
